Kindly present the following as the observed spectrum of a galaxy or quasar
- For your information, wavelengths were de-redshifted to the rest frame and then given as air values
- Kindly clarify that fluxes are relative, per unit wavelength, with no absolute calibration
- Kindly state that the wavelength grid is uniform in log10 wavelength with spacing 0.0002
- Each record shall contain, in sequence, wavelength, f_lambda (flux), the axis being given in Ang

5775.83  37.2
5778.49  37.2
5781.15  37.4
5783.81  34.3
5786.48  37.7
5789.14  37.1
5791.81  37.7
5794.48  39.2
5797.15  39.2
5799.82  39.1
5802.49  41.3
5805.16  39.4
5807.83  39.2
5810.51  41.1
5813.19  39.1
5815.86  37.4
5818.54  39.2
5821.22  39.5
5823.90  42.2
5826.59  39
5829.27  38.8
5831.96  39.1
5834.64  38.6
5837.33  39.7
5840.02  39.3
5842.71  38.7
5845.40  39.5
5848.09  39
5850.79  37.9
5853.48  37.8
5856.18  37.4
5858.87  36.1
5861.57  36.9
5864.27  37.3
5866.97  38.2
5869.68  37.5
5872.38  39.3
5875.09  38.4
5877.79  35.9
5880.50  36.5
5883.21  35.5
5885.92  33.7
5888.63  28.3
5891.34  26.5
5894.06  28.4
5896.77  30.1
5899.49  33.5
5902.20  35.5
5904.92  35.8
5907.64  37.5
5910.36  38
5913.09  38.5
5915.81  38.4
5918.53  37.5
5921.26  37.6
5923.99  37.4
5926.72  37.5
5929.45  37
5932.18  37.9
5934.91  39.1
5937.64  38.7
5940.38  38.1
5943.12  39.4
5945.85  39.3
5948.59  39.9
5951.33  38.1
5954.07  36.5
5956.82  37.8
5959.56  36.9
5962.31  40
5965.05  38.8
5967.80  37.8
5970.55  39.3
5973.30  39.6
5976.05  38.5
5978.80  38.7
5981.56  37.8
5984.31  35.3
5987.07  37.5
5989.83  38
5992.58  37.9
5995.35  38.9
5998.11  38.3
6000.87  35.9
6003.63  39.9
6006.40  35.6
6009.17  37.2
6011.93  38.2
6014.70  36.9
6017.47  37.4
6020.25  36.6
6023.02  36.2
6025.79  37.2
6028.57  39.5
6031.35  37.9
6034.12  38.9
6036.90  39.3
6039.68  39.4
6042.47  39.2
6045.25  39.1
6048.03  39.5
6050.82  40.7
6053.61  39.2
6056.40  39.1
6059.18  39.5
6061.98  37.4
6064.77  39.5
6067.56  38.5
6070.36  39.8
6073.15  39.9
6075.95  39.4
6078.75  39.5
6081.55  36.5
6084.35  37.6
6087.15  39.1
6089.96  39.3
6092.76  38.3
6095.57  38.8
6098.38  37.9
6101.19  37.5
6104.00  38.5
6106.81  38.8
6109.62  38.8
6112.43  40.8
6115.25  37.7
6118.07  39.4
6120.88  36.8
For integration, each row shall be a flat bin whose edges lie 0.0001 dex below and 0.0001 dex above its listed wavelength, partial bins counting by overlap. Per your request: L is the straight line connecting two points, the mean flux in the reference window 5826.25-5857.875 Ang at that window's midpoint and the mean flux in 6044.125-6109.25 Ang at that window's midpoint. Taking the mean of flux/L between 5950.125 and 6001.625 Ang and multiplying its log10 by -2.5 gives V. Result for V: 0.022 mag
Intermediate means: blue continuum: 38.7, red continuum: 38.8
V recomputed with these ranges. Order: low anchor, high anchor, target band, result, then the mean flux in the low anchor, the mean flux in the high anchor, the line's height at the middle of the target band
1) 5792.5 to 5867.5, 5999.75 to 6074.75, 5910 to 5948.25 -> 0.01 mag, 38.9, 38.4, 38.7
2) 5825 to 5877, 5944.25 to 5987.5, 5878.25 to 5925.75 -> 0.11 mag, 38.3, 38.3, 38.3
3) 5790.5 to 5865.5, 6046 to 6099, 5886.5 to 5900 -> 0.31 mag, 38.9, 38.9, 38.9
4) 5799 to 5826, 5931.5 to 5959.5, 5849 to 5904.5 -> 0.12 mag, 39.7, 38.4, 39.1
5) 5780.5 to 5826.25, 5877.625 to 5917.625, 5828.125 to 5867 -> -0.05 mag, 38.9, 34.1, 36.6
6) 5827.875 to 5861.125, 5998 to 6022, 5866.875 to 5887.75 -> 0.05 mag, 38.5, 37.3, 38.2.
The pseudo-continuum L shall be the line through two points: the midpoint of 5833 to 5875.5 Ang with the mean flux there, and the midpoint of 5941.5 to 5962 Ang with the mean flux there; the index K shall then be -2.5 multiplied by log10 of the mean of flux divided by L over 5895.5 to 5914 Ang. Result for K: 0.08 mag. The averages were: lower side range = 38.2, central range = 35.5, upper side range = 38.3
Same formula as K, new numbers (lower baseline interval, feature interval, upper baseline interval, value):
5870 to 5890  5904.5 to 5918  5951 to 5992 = -0.04 mag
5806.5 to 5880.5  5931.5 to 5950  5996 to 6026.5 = -0.03 mag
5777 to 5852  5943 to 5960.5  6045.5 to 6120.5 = 0.02 mag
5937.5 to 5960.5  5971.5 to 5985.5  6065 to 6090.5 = 0.01 mag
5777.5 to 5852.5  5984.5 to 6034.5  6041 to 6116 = 0.04 mag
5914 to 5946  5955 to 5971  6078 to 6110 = 0.00 mag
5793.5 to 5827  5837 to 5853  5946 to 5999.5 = 0.01 mag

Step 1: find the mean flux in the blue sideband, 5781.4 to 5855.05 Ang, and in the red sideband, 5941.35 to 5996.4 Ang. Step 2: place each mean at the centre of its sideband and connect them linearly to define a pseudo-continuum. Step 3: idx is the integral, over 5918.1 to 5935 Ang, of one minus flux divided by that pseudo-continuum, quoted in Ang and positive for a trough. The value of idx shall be 0.4 Ang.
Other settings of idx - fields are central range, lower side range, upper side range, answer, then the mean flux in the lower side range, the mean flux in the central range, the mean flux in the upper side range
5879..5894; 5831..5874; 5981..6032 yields 2.5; 38.3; 31.8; 37.5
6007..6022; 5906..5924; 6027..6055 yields 0.7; 37.8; 37.1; 39.2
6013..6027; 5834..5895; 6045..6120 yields 0.5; 36.4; 36.9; 38.9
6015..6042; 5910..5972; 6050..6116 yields 0.4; 38.2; 38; 38.8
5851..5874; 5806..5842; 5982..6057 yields 0.9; 39.4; 37.6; 38.1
